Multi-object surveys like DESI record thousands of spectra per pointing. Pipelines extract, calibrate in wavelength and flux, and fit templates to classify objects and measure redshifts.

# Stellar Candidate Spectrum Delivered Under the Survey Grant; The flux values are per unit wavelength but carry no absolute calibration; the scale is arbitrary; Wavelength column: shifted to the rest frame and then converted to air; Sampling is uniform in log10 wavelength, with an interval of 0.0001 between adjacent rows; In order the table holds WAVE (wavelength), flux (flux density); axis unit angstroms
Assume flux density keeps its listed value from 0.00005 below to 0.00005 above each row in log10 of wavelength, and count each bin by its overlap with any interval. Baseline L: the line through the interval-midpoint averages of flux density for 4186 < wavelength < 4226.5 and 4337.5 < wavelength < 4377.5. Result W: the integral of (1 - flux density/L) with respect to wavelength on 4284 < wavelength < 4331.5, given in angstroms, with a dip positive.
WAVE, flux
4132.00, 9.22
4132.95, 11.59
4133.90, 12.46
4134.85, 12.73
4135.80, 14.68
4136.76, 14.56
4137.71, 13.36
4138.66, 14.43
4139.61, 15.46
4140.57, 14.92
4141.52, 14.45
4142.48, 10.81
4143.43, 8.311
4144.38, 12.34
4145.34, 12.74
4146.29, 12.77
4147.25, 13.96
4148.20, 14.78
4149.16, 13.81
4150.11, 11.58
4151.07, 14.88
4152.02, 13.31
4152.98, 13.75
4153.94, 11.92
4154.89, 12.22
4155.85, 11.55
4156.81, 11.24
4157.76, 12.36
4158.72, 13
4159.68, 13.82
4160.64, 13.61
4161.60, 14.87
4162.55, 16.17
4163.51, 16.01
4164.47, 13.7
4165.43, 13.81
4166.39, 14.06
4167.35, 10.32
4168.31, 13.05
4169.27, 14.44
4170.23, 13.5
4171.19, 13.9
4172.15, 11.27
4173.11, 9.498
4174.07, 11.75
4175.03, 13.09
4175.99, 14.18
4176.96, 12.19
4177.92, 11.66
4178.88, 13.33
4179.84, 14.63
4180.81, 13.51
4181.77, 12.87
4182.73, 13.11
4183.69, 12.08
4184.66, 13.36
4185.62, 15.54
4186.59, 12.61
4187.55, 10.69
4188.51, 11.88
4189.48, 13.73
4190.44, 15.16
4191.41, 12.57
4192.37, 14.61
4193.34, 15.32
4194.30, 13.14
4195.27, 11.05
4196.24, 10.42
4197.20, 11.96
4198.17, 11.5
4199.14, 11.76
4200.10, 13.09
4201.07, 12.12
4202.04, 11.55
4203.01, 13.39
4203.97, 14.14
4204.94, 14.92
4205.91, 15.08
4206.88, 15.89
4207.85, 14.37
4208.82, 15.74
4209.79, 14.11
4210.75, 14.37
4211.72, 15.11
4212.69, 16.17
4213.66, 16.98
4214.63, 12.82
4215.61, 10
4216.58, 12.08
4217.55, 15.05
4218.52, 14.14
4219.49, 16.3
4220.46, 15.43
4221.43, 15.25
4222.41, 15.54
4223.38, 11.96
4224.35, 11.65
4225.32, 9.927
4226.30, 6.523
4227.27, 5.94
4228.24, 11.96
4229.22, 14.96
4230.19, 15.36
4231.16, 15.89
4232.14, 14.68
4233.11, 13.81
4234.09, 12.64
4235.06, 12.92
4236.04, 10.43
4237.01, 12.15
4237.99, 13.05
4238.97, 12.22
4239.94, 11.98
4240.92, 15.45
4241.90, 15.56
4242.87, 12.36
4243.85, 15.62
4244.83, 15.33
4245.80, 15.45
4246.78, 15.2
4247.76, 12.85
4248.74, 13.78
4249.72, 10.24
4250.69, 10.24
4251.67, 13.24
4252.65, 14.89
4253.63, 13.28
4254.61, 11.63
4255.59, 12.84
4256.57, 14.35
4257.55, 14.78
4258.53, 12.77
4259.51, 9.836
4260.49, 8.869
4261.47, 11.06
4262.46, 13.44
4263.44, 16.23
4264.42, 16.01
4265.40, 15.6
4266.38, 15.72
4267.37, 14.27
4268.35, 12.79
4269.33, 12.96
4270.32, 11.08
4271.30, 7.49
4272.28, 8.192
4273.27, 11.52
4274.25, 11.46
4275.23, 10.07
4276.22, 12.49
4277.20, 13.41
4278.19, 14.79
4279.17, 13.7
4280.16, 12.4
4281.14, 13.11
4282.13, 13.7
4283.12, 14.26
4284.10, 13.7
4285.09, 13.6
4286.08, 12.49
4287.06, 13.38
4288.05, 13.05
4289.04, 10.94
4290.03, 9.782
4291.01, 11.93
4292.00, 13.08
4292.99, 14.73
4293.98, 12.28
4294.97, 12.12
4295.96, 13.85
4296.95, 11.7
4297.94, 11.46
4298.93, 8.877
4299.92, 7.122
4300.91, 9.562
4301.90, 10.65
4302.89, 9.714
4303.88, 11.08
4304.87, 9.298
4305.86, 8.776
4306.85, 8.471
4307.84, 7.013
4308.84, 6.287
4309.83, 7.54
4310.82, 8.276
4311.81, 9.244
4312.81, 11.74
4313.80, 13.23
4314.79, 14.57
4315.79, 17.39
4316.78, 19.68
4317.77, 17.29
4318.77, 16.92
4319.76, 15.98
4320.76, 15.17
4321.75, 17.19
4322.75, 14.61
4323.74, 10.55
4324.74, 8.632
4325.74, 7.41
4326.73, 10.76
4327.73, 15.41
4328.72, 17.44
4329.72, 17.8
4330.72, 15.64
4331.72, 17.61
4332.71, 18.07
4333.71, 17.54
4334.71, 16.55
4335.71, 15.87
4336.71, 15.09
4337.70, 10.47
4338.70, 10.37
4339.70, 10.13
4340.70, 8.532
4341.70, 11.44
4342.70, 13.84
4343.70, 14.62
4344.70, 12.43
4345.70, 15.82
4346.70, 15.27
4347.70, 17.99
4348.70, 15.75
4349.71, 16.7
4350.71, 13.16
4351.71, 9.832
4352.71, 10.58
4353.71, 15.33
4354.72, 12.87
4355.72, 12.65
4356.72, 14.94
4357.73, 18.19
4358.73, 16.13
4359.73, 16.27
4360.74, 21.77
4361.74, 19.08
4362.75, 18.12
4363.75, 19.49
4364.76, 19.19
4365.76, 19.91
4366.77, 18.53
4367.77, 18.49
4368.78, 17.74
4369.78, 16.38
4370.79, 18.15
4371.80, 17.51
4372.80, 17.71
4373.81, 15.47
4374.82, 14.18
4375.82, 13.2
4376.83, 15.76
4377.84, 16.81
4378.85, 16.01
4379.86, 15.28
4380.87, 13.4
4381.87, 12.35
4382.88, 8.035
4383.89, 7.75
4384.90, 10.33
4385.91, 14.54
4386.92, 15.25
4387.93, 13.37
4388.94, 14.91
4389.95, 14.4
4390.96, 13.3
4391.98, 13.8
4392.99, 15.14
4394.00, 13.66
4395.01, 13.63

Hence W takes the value 8.0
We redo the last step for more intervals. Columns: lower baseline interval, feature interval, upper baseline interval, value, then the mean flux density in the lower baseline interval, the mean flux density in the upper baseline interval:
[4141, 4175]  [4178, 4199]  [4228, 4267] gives 0.29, 13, 13.5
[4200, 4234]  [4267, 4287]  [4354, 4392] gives 2.76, 13.6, 15.6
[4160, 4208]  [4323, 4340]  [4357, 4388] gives 1.63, 13.2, 16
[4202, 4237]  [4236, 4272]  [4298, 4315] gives -3.62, 13.5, 9.47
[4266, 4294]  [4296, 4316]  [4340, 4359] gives 4.53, 12.5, 13.9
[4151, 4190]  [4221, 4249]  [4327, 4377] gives 1.73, 13.1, 15.6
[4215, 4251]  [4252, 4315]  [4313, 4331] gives 9.59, 13.1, 14.7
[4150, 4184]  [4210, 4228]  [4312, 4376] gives 0.84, 13.1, 15.2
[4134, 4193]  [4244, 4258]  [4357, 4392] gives 0.75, 13.2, 15.8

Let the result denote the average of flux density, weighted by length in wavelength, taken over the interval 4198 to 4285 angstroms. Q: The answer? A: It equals 13.2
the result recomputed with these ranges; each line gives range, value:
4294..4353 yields 12.8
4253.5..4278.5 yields 12.5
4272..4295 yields 12.6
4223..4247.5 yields 12.9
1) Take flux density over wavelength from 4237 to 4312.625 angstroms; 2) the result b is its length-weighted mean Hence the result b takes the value 12.1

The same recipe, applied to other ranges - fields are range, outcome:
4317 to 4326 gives 14.1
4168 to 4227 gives 13.2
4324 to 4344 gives 13.6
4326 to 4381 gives 15.5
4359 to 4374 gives 18.3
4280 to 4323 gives 12.2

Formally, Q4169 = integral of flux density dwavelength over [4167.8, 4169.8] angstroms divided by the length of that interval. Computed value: 13.7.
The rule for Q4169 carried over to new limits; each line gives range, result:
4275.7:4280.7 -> 13.3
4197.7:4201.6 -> 12.1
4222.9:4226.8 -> 10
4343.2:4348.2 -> 15.2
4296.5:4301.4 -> 9.73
